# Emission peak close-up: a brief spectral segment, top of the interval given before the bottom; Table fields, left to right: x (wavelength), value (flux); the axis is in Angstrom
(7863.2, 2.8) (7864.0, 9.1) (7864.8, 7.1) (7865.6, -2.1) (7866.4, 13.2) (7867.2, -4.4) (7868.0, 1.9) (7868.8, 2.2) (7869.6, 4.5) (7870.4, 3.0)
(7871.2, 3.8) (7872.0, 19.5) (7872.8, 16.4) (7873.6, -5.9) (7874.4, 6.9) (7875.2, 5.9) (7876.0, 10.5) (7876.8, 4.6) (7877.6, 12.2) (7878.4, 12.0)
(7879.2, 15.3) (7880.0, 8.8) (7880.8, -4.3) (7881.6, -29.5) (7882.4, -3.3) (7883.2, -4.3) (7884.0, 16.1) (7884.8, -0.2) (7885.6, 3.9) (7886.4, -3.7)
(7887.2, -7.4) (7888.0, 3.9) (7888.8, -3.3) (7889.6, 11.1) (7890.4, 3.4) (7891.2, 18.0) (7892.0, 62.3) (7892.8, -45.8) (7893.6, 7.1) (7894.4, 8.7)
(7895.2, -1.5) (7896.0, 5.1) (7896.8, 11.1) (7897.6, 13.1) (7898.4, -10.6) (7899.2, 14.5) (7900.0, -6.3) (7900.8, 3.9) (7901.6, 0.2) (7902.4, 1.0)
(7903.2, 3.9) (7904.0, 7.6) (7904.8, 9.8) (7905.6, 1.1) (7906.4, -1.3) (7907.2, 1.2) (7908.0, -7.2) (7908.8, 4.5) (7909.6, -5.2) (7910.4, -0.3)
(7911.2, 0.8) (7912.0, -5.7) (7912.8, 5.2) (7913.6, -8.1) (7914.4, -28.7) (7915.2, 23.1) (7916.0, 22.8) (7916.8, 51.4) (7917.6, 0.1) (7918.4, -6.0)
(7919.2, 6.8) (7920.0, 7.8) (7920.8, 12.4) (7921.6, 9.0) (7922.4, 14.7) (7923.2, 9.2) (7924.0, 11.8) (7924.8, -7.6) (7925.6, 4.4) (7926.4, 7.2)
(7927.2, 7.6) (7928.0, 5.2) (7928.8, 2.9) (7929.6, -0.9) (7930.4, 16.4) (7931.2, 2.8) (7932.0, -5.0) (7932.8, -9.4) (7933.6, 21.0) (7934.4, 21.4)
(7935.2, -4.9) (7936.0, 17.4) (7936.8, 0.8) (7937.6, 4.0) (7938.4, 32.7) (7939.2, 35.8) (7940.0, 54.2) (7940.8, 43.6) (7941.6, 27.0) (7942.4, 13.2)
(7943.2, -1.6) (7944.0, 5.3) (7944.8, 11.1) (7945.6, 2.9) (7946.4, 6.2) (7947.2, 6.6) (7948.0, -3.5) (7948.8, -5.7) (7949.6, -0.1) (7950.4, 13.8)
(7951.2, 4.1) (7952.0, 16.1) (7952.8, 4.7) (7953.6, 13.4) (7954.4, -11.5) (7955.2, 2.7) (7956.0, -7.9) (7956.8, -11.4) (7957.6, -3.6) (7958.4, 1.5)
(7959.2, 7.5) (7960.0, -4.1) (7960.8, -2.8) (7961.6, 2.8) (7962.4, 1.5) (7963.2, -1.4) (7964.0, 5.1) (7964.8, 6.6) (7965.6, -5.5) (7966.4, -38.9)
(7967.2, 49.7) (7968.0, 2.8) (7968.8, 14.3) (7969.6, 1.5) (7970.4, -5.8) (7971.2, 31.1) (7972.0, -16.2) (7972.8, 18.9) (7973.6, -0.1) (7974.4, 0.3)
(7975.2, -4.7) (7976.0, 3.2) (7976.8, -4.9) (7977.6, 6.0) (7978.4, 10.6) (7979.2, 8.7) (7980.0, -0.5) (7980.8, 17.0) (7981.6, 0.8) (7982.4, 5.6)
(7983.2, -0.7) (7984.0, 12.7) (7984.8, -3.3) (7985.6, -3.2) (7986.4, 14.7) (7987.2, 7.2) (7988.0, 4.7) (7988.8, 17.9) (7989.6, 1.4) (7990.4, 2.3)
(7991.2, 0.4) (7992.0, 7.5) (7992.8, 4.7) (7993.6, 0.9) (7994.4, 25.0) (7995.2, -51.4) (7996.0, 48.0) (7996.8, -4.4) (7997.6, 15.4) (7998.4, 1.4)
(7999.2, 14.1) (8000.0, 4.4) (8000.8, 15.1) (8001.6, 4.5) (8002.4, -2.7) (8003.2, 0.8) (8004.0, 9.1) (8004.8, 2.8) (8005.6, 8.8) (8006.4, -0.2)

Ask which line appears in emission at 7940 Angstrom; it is Halpha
